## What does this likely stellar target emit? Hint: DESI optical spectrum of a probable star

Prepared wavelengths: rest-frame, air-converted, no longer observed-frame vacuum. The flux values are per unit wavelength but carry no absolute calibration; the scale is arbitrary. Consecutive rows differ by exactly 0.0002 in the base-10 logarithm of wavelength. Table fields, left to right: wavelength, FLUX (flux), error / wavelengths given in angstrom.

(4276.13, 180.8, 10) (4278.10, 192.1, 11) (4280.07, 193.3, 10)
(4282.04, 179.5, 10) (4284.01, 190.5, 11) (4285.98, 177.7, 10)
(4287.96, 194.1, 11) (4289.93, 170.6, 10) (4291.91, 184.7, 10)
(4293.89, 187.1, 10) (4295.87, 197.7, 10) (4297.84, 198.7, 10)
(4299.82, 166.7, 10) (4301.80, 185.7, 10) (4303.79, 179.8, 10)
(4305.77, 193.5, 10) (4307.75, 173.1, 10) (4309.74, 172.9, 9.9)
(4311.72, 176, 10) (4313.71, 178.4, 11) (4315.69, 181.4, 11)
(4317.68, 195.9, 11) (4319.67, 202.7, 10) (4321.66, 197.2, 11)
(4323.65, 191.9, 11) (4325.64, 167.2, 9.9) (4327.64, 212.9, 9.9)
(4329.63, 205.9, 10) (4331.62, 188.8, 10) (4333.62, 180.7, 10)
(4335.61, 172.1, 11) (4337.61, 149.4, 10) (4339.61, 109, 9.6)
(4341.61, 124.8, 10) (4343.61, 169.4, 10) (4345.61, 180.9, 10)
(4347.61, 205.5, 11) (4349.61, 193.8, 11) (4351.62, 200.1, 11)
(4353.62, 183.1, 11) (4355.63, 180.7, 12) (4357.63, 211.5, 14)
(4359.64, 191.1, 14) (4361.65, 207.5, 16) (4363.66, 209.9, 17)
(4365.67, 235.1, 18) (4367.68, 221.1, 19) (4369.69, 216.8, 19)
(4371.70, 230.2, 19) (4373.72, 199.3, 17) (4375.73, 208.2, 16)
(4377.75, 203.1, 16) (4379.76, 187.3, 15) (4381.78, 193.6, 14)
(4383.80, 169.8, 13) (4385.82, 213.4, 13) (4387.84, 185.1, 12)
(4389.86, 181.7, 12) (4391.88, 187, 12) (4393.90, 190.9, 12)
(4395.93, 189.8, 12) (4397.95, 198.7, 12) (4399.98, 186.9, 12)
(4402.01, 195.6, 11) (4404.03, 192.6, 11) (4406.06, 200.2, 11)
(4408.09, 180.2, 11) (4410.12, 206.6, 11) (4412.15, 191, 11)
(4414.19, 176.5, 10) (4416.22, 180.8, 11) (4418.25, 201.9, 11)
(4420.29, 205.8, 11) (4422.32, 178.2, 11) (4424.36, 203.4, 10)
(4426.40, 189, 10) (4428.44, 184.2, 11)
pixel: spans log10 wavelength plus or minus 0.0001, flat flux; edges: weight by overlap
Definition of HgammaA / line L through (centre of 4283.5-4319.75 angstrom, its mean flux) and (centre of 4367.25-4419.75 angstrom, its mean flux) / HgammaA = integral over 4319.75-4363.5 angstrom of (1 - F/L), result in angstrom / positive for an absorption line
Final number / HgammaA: 1.4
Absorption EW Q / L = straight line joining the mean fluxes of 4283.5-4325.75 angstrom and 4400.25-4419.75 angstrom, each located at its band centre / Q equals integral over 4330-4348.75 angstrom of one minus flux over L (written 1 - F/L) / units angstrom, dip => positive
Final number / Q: 2.1 angstrom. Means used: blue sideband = 185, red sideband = 192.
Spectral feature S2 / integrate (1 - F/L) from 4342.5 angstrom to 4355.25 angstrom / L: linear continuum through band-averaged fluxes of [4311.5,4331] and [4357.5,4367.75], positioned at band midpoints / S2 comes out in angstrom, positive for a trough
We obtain 1.1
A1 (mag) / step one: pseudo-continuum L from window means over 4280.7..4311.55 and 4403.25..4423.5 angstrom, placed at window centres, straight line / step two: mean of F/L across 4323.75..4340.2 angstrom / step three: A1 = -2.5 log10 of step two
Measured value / 0.06 mag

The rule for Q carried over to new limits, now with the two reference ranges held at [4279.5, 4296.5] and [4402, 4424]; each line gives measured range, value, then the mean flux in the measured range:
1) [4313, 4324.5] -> -0.3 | 192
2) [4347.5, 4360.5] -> -0.4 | 194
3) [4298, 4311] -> 0.5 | 180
